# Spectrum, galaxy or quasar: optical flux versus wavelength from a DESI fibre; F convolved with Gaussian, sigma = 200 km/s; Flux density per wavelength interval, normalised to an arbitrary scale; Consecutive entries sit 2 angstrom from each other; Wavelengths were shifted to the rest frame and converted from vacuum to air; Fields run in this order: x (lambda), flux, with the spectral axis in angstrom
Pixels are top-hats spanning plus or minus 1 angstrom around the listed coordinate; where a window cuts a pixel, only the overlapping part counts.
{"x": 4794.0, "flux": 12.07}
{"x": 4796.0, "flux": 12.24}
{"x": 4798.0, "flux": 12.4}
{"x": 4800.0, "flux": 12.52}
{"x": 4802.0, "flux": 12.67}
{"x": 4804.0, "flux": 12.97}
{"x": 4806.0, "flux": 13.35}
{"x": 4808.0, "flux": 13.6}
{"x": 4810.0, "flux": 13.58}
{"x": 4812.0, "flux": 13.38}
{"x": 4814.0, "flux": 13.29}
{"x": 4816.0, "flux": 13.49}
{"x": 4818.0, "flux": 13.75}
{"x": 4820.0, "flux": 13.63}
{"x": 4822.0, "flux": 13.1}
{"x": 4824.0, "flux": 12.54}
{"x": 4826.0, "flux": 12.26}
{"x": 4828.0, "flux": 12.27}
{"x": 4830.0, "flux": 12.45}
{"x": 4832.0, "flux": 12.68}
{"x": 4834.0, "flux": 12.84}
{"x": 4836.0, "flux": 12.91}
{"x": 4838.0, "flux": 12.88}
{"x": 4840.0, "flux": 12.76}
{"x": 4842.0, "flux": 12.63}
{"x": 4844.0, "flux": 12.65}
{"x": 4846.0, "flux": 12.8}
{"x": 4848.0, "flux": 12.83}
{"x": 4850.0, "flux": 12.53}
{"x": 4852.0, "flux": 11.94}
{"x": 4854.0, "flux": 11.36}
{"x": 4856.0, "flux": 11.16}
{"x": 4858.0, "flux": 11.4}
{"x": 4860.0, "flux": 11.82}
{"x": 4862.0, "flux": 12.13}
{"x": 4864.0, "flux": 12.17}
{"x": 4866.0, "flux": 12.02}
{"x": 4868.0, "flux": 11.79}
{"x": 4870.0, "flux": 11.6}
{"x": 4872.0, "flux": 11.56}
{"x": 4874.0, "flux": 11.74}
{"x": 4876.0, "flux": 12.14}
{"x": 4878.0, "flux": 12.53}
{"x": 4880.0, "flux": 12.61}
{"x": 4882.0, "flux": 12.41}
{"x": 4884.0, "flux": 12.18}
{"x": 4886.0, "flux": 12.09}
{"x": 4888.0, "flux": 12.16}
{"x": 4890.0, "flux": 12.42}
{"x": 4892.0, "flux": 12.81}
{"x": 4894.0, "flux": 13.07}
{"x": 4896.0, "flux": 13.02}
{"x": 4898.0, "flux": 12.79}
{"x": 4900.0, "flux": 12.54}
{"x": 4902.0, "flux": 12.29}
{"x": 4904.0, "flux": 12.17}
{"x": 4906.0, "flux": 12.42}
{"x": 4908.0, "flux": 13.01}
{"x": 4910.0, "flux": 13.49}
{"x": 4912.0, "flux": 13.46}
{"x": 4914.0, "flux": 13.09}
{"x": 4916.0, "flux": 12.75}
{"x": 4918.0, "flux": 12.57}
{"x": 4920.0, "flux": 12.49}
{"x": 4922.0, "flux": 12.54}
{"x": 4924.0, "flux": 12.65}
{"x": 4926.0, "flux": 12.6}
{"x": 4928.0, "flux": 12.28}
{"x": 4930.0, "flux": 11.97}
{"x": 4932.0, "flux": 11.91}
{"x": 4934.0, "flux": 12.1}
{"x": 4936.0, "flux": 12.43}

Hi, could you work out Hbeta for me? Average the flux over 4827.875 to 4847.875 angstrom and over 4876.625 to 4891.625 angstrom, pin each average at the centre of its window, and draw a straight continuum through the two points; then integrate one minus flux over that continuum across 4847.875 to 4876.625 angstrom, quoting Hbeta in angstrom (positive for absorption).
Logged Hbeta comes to 1.56 angstrom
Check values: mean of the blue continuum 12.7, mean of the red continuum 12.4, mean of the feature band 11.8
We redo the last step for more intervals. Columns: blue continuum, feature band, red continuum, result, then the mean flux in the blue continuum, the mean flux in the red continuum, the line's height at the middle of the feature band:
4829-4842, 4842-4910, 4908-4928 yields 2.74 angstrom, 12.7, 12.8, 12.8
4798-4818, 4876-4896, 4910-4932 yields 0.51 angstrom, 13.2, 12.6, 12.8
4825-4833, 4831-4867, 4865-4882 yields -0.19 angstrom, 12.4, 12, 12.2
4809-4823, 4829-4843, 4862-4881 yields 0.22 angstrom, 13.5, 12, 12.9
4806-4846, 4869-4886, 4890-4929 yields 0.97 angstrom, 13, 12.7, 12.8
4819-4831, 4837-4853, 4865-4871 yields -0.44 angstrom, 12.7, 11.8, 12.3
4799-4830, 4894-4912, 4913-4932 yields -0.23 angstrom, 13.1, 12.5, 12.6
